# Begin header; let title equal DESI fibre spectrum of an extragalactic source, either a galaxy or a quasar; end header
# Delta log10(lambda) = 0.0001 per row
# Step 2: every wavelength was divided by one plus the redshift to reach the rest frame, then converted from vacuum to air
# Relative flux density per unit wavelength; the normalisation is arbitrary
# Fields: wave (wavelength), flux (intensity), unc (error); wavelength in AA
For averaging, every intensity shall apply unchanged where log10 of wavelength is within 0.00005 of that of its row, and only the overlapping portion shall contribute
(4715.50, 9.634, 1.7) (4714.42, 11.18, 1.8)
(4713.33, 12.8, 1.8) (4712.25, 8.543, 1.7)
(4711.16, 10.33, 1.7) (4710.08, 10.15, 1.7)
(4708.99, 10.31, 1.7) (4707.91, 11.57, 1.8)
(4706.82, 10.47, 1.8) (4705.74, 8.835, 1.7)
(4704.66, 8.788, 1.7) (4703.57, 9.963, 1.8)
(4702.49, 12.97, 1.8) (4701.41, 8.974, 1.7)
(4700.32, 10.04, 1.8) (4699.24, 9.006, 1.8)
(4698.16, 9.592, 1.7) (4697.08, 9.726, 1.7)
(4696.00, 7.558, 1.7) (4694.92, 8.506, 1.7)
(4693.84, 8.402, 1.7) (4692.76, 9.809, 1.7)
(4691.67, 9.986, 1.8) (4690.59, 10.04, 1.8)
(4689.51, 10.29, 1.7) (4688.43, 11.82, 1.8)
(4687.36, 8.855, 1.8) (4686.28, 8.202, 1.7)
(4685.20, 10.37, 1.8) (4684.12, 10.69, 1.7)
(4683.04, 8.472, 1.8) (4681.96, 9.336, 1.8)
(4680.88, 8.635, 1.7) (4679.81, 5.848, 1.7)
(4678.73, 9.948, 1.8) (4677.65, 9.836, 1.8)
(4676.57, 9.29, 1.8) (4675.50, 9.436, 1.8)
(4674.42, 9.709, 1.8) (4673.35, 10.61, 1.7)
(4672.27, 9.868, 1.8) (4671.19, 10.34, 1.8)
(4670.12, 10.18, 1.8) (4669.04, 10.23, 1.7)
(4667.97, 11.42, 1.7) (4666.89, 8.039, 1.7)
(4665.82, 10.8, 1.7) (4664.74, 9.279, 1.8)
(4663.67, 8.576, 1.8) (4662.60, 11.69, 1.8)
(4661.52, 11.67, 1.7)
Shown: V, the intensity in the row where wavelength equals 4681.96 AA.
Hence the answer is 9.336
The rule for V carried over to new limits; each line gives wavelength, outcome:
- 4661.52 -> 11.67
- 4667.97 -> 11.42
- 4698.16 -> 9.592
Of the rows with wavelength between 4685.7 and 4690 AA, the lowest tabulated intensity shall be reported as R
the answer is 8.202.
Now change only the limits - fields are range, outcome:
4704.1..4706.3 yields 8.788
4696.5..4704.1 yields 8.974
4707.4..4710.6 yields 10.15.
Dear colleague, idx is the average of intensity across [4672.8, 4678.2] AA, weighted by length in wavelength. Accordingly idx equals 9.78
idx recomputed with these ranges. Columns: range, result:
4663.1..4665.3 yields 9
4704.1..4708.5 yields 9.92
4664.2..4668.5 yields 9.87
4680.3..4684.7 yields 9.26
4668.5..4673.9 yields 10.3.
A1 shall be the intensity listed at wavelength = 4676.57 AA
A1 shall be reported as 9.29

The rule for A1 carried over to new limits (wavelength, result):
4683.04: 8.472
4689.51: 10.29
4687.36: 8.855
